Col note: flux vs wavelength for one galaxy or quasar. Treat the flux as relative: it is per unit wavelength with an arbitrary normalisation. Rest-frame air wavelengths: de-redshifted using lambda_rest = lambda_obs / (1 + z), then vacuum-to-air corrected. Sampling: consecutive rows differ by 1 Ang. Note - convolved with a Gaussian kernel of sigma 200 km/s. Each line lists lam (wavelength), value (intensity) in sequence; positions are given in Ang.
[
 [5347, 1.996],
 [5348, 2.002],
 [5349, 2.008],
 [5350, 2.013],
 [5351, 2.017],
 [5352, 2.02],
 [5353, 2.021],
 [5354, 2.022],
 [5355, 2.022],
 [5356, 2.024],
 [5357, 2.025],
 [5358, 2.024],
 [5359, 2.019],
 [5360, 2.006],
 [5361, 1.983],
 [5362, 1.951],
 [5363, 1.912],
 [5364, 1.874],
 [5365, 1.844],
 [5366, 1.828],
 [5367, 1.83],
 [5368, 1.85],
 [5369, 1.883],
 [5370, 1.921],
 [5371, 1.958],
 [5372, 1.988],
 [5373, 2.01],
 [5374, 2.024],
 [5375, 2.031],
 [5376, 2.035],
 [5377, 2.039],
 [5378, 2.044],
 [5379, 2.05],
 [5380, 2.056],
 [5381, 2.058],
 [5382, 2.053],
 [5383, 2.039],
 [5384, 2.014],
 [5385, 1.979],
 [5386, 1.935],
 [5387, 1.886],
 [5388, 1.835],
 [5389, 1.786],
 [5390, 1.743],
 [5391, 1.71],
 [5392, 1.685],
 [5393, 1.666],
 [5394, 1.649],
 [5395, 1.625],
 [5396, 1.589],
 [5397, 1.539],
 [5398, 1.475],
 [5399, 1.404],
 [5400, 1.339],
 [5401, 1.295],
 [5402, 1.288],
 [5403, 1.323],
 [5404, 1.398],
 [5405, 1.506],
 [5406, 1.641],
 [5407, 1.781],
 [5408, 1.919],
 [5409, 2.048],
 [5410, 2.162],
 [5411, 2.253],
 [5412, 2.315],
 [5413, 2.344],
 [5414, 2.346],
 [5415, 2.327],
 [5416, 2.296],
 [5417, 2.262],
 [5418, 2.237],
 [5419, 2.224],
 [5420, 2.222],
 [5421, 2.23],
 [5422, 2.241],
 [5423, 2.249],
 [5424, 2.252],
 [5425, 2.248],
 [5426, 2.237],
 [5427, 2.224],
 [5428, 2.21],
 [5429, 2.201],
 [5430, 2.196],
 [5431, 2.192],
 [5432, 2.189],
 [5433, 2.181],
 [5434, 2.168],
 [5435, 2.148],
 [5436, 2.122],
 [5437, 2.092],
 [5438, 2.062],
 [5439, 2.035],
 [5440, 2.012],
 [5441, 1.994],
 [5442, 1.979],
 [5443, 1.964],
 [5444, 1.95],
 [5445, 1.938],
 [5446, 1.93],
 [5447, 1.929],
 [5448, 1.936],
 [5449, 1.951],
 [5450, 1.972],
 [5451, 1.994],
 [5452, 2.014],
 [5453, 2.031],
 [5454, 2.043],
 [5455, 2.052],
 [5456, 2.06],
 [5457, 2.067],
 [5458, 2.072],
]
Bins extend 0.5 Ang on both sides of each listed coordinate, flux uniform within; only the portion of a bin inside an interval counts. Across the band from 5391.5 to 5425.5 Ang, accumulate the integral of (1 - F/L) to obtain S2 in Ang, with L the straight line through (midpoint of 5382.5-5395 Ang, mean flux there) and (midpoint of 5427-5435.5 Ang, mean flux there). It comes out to 1.83 Ang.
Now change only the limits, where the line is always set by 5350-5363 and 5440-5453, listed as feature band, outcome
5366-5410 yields 4.4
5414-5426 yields -1.7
